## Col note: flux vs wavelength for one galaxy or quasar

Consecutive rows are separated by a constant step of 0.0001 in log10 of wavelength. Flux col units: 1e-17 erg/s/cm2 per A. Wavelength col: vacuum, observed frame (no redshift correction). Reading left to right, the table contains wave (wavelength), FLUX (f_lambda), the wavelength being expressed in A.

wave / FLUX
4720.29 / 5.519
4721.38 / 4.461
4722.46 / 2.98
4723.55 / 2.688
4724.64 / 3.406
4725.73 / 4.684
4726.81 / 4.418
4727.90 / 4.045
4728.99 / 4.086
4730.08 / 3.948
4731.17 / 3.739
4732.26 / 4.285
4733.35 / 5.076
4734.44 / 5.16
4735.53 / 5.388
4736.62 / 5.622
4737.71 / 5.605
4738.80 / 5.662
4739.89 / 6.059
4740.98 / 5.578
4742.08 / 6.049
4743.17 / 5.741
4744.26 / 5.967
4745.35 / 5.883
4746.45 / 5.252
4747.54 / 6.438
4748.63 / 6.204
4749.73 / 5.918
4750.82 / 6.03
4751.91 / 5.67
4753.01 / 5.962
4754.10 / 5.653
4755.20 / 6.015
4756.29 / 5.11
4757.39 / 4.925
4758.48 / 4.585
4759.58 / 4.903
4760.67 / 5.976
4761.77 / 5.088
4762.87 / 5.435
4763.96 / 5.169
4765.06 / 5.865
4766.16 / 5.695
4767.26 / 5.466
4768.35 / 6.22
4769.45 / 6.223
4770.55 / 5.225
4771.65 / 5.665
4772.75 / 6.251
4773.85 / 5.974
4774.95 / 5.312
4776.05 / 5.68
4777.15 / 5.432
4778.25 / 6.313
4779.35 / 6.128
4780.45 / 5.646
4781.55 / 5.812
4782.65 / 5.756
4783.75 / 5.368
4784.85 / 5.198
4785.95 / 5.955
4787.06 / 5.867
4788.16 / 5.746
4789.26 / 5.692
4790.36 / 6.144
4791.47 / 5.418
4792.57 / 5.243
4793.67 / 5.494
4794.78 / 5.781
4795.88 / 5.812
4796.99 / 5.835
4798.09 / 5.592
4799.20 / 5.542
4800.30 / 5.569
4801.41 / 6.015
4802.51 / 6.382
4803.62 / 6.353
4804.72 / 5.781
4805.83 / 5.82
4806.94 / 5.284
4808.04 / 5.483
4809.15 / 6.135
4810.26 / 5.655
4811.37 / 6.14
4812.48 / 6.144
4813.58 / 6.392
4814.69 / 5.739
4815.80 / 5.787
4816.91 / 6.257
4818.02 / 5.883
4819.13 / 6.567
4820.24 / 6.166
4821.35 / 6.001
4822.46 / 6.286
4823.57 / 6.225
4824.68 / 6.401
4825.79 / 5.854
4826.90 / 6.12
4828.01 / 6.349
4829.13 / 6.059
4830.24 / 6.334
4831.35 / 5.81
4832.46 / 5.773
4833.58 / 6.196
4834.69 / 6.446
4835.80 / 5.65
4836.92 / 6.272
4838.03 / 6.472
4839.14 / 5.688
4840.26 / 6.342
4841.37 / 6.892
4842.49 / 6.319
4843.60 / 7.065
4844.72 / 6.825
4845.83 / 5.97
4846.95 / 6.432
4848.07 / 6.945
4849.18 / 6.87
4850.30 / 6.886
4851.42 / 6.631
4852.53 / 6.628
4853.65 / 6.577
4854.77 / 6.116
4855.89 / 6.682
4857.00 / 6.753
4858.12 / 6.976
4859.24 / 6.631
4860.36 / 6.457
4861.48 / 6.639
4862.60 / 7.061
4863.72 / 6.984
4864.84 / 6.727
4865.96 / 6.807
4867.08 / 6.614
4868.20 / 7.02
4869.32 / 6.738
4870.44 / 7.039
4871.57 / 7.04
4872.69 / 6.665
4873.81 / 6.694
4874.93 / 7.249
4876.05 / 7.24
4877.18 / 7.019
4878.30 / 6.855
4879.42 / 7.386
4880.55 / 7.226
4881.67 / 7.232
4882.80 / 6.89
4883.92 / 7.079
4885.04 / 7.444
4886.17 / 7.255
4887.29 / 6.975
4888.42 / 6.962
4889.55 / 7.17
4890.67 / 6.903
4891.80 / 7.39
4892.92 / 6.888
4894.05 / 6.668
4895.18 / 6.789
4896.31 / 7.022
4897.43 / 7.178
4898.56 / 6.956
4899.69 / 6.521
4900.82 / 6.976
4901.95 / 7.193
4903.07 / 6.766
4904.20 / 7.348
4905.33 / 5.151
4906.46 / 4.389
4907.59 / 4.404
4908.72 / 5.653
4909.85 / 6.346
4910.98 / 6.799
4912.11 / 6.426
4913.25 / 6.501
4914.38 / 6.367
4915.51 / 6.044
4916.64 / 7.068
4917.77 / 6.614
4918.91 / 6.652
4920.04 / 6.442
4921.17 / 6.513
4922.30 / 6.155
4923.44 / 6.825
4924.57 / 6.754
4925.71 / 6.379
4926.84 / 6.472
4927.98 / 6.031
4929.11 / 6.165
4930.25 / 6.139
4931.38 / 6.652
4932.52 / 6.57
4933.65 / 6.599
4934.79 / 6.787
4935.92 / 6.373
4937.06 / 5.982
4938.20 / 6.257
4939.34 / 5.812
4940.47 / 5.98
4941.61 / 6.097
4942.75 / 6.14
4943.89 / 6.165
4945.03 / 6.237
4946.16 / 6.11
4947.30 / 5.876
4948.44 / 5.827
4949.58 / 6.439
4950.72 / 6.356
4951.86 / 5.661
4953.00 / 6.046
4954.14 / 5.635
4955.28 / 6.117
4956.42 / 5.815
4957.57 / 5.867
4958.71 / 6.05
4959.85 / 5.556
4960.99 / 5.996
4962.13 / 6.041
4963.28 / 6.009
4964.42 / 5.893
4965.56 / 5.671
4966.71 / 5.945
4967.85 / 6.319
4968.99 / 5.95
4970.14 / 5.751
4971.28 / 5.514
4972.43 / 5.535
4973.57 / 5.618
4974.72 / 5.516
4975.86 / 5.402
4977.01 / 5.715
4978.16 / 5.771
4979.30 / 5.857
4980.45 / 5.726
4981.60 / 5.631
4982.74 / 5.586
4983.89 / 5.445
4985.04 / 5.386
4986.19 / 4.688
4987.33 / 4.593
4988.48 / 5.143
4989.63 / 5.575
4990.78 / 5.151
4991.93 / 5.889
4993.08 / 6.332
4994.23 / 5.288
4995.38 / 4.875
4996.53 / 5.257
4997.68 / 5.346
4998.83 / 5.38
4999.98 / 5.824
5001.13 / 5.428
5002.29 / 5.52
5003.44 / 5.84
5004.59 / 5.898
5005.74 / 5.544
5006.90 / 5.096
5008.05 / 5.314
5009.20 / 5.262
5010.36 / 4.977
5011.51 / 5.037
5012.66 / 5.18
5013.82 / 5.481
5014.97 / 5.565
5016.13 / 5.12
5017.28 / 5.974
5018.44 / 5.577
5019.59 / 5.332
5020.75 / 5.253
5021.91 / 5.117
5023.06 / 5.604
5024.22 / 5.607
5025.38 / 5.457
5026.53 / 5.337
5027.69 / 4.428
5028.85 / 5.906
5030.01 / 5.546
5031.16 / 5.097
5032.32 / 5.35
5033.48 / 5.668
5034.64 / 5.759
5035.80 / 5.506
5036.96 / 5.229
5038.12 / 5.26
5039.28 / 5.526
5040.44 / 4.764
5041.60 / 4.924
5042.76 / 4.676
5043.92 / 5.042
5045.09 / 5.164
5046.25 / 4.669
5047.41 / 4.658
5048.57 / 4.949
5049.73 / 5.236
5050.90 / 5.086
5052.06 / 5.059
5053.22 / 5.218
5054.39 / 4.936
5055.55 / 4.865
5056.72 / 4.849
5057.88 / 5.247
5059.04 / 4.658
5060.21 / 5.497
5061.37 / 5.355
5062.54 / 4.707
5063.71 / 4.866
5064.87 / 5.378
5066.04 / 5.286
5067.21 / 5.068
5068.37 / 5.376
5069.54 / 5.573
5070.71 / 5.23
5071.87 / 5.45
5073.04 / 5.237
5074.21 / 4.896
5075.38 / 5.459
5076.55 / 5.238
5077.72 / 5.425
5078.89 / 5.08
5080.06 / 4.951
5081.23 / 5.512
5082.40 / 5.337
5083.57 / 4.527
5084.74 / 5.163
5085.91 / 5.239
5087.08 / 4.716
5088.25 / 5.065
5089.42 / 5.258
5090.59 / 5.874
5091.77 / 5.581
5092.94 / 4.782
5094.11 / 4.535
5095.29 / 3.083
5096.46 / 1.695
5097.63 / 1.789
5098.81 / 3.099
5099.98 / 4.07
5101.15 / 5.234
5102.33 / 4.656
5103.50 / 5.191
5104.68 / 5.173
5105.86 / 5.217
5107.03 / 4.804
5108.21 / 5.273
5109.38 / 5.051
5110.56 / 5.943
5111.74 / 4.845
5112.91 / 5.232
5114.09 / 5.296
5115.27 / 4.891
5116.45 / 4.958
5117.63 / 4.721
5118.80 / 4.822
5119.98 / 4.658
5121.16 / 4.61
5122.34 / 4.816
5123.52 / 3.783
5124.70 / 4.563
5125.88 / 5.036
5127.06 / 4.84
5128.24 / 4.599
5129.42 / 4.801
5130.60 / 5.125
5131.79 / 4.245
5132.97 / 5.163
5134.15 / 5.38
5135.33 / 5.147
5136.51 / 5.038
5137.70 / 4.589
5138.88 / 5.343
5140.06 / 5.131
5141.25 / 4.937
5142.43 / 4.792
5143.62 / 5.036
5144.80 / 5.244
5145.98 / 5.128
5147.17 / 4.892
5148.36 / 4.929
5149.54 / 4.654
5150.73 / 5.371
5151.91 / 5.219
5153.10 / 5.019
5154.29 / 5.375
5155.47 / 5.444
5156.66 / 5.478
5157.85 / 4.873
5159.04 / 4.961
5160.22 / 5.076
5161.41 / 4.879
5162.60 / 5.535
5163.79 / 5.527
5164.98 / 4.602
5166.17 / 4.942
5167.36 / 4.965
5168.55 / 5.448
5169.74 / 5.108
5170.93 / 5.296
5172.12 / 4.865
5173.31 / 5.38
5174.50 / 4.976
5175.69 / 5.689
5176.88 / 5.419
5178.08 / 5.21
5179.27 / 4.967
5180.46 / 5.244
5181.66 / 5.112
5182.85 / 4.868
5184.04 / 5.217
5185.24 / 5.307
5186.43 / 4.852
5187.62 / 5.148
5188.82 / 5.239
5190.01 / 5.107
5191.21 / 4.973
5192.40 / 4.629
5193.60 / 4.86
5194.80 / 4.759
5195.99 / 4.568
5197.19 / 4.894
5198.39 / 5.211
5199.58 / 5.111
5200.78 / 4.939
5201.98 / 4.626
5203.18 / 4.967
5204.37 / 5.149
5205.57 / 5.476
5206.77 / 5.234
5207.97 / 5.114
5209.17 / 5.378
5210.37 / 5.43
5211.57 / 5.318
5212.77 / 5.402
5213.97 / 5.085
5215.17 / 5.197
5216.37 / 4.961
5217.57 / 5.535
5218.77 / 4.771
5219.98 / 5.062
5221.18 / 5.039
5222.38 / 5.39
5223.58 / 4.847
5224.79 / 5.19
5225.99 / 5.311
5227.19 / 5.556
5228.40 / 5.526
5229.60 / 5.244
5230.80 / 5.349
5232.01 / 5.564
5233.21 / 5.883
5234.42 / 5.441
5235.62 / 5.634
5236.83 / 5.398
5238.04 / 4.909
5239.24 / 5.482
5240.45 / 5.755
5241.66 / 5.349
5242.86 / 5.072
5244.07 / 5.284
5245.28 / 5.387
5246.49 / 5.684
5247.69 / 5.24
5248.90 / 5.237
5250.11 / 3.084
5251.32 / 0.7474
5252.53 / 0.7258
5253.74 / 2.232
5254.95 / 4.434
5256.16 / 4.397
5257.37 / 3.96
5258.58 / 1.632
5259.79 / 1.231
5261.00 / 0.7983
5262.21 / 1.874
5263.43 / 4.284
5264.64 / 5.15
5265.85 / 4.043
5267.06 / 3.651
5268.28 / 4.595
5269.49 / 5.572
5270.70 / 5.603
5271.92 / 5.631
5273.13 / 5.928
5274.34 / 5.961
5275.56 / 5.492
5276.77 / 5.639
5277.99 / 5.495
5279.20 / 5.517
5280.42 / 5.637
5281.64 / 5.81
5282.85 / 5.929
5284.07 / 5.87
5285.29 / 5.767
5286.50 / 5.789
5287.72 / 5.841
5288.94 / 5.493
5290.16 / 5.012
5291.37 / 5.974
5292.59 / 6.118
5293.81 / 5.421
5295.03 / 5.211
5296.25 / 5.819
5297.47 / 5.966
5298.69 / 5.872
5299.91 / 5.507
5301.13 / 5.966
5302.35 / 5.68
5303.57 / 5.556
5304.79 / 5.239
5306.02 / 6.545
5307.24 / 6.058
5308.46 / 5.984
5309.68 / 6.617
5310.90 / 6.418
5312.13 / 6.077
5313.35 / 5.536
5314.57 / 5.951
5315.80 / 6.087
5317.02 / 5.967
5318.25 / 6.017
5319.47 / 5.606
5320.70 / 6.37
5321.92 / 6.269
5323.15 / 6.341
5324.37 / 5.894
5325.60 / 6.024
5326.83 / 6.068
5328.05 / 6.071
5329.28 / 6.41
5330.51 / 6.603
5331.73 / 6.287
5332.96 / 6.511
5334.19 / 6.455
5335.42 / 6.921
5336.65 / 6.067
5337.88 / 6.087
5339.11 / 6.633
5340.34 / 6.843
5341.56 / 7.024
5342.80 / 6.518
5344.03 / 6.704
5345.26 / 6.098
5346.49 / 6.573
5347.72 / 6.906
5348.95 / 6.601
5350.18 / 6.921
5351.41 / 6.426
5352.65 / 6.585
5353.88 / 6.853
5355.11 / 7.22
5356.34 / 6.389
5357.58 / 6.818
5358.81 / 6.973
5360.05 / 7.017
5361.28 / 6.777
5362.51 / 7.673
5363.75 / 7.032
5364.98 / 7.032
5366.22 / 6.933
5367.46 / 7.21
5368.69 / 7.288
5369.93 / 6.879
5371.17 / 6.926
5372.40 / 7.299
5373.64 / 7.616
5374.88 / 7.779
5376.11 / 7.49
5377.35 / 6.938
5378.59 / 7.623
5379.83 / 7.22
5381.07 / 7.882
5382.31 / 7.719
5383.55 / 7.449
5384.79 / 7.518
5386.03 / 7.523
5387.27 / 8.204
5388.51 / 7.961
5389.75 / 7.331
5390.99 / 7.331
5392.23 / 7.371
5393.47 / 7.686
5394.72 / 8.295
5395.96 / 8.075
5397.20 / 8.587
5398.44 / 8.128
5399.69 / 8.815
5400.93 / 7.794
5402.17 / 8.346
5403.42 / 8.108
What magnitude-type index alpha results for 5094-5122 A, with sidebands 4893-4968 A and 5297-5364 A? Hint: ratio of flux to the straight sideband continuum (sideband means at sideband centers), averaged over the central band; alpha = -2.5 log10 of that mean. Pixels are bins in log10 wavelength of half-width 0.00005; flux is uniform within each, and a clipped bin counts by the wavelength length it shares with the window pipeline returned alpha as 0.36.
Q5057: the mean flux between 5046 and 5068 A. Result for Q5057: 5.04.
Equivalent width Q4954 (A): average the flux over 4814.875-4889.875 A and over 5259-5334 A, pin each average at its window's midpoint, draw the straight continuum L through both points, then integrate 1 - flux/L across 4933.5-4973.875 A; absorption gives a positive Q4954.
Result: 2.30 A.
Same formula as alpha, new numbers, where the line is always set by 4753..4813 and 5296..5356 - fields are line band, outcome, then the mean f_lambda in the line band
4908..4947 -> -0.090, 6.34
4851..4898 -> -0.194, 6.91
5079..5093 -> 0.161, 5.18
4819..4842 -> -0.080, 6.18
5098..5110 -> 0.265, 4.72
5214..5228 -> 0.189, 5.17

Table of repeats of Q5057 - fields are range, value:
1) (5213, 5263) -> 4.5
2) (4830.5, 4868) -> 6.52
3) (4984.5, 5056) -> 5.29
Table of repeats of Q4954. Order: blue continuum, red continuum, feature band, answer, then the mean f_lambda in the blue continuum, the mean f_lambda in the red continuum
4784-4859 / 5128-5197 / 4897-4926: -2.8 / 6.12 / 5.06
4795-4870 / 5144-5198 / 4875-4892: -2.9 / 6.28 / 5.09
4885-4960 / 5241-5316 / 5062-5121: 8.6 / 6.38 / 4.99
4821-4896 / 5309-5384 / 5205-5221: 3.5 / 6.67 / 6.7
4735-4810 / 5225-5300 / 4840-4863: -4.5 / 5.71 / 4.89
